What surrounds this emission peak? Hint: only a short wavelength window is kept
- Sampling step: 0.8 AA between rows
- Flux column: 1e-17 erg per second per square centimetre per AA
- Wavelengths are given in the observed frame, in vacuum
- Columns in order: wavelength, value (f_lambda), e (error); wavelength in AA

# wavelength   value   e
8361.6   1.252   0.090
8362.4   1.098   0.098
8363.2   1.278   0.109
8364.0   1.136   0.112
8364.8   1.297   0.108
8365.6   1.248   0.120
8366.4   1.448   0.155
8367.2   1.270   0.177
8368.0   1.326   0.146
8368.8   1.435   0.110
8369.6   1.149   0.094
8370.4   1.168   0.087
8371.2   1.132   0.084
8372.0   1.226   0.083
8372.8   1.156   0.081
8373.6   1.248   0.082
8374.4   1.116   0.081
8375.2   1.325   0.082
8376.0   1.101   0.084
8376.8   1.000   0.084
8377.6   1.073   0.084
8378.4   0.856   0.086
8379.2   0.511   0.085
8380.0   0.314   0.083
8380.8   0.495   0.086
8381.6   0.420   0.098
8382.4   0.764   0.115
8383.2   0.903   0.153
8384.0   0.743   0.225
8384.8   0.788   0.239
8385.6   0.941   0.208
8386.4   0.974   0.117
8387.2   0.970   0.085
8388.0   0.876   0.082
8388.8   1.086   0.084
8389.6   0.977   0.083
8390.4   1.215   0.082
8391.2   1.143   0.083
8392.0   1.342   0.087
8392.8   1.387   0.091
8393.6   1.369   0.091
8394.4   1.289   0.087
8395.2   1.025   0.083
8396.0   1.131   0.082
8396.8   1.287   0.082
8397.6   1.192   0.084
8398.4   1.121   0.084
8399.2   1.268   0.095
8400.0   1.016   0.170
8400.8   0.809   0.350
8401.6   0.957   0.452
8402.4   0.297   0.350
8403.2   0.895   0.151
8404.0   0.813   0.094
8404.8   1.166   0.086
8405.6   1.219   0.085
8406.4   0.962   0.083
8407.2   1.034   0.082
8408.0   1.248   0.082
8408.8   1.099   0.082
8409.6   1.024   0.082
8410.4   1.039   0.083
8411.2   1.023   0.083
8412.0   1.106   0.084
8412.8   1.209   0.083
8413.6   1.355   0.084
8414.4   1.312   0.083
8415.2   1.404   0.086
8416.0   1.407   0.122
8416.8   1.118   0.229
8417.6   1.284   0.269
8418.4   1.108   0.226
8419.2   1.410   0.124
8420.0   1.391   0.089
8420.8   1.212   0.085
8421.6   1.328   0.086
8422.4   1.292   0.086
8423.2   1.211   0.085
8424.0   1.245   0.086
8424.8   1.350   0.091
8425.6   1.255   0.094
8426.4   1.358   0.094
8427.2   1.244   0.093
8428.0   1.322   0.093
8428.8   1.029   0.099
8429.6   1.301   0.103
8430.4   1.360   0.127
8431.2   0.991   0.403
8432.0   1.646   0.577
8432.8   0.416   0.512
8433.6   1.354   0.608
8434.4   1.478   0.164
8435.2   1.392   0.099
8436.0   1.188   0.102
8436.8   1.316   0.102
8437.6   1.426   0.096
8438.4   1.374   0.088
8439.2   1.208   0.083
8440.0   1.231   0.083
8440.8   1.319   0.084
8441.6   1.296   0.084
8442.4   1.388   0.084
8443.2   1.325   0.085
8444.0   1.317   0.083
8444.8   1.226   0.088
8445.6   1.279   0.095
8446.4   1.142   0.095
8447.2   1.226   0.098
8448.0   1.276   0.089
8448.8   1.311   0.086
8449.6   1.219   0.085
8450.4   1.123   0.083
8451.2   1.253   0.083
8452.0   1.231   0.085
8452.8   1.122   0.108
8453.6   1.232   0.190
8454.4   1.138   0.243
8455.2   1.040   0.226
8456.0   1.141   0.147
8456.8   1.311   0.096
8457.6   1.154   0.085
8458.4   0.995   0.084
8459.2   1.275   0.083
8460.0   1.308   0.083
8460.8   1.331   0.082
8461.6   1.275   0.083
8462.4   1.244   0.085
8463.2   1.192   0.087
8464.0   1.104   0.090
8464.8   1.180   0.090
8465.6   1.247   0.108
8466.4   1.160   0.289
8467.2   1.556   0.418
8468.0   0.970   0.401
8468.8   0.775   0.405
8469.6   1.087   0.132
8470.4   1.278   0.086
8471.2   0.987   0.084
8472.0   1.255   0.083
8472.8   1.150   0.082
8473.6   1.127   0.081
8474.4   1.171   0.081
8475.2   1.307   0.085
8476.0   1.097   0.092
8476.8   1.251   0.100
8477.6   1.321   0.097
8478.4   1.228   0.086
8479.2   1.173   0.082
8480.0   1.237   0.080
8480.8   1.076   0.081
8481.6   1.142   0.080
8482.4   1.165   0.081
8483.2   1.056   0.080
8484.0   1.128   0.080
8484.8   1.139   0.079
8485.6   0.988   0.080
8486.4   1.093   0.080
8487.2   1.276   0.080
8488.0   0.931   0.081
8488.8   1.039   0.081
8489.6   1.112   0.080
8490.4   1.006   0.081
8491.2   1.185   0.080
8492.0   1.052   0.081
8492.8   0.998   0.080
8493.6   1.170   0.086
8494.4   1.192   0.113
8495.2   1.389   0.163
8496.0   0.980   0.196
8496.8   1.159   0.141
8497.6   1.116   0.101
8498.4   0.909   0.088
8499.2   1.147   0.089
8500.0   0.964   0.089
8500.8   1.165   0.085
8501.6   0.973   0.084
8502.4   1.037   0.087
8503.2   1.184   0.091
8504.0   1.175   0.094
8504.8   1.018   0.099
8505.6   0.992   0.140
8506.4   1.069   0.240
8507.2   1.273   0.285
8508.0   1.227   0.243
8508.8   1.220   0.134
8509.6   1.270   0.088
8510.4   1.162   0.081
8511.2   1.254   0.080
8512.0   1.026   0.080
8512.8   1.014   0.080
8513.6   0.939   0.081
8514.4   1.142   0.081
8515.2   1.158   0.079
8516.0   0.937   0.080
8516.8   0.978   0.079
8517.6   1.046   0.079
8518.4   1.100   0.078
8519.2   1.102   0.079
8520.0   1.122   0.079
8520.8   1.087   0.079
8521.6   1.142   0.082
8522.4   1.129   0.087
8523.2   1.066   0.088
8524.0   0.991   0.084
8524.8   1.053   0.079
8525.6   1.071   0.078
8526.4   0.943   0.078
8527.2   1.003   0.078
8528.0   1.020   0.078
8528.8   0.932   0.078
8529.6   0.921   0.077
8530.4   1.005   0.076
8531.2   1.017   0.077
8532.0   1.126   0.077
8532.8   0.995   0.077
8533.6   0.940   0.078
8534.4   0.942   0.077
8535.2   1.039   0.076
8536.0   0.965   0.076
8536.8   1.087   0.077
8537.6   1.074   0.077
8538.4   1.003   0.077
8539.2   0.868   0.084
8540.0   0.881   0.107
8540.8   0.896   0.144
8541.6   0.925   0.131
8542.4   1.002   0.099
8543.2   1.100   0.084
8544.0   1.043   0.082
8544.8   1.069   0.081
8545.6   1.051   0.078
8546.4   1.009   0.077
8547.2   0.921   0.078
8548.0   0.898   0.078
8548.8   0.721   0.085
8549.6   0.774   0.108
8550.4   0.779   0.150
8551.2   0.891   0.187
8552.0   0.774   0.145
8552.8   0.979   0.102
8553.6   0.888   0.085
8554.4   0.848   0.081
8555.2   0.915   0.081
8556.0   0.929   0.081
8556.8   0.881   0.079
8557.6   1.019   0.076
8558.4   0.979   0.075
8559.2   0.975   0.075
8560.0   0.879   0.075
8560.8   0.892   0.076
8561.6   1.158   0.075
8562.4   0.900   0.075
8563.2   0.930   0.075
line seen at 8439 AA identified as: Mg II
